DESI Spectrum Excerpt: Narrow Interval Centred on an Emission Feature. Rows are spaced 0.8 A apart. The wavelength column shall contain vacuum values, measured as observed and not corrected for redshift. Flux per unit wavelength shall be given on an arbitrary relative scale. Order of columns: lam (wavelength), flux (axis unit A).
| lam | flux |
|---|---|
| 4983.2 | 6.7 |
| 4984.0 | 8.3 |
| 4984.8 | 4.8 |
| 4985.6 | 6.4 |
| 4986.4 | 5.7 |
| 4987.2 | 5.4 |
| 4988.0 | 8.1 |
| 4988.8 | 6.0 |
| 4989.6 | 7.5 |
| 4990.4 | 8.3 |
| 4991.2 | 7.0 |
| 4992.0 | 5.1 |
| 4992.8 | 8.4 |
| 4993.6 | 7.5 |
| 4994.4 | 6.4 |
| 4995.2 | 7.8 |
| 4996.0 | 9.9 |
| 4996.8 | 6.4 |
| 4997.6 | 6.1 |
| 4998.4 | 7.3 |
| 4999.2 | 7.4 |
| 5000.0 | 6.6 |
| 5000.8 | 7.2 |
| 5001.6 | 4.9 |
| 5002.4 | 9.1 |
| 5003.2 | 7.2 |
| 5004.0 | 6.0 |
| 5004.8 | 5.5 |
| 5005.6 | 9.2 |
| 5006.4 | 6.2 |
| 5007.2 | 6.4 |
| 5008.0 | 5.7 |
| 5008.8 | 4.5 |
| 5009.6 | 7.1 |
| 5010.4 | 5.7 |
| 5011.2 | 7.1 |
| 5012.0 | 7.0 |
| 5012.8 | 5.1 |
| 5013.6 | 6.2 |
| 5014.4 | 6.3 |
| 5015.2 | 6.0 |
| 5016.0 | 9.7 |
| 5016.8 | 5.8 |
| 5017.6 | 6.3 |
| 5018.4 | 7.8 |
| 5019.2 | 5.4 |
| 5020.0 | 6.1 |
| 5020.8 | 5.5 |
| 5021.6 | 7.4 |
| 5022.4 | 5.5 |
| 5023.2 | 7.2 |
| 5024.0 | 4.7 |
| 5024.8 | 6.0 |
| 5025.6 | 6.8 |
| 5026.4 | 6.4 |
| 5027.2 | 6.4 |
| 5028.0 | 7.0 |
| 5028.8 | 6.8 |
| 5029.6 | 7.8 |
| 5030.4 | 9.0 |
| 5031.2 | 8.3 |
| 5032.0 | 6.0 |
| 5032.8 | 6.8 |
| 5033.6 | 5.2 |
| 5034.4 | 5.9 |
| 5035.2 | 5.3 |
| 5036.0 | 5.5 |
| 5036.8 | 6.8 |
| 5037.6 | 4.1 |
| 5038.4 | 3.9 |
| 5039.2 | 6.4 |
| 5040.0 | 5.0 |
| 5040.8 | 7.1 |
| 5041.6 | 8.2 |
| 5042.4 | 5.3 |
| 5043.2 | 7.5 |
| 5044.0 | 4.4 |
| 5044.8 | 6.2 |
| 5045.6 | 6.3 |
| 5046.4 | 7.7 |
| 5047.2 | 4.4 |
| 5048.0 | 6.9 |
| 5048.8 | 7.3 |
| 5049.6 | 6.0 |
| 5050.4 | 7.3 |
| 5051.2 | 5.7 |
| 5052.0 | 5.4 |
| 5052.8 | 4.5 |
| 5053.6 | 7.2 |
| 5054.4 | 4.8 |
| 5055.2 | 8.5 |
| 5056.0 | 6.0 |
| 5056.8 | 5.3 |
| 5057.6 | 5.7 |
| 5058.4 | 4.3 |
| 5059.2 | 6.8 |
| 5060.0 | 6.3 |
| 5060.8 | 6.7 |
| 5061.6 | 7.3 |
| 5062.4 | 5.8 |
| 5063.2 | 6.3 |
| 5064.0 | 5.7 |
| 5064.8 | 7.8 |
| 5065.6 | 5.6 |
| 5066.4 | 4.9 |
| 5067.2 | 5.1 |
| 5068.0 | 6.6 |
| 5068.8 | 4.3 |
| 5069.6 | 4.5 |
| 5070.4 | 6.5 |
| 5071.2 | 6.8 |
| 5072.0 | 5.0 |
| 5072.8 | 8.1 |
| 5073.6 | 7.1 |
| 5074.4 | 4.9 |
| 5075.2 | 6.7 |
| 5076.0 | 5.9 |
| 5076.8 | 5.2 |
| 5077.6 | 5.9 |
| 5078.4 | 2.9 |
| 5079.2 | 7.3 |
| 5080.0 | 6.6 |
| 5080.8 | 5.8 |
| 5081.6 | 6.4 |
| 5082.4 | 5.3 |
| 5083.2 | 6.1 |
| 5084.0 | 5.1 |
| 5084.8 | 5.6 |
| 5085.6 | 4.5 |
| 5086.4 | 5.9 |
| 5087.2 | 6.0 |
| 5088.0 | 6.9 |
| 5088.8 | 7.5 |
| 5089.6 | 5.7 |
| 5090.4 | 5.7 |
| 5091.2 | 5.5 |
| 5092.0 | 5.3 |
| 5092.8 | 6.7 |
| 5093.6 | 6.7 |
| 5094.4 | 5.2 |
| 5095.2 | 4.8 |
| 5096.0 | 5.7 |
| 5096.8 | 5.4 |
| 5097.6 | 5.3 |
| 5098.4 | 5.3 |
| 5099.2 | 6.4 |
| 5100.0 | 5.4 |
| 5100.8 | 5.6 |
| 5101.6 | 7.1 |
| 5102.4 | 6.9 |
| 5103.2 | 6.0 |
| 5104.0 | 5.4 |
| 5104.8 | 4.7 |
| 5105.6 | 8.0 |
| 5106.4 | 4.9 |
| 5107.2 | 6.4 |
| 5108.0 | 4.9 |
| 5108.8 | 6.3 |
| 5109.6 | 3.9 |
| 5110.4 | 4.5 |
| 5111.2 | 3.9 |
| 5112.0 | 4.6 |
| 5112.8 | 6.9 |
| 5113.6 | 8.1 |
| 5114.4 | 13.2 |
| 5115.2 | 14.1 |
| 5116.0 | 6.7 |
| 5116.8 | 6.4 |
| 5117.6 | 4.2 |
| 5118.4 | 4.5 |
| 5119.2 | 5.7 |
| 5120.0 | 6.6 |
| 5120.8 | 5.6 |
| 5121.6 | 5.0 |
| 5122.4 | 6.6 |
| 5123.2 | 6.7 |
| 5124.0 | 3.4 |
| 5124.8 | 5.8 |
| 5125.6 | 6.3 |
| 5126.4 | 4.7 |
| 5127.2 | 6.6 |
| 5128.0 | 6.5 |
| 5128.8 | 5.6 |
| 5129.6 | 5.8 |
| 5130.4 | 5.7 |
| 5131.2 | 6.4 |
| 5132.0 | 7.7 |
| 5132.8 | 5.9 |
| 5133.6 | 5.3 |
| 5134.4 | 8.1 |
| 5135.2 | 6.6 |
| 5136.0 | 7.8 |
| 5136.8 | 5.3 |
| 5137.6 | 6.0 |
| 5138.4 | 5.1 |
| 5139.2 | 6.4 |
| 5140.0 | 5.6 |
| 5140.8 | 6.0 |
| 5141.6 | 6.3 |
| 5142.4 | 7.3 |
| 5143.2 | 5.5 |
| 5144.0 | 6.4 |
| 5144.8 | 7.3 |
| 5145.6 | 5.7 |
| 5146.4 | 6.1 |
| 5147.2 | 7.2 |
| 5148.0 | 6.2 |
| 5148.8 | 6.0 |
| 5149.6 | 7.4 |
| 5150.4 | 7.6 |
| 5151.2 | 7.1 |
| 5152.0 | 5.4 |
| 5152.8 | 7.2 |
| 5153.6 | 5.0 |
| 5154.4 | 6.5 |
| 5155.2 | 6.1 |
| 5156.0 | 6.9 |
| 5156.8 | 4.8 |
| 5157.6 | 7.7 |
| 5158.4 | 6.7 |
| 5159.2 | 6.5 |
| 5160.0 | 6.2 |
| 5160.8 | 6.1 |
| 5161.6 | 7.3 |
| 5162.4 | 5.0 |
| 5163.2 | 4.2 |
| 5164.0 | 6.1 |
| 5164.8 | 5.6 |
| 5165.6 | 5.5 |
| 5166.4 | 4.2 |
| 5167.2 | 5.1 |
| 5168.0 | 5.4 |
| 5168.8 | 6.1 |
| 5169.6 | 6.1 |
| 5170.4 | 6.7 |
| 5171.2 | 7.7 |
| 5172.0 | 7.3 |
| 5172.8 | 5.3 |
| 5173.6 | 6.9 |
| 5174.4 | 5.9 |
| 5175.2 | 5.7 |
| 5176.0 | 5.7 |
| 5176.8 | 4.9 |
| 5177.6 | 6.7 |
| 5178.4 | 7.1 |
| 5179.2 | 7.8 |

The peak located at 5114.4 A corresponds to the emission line H-gamma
